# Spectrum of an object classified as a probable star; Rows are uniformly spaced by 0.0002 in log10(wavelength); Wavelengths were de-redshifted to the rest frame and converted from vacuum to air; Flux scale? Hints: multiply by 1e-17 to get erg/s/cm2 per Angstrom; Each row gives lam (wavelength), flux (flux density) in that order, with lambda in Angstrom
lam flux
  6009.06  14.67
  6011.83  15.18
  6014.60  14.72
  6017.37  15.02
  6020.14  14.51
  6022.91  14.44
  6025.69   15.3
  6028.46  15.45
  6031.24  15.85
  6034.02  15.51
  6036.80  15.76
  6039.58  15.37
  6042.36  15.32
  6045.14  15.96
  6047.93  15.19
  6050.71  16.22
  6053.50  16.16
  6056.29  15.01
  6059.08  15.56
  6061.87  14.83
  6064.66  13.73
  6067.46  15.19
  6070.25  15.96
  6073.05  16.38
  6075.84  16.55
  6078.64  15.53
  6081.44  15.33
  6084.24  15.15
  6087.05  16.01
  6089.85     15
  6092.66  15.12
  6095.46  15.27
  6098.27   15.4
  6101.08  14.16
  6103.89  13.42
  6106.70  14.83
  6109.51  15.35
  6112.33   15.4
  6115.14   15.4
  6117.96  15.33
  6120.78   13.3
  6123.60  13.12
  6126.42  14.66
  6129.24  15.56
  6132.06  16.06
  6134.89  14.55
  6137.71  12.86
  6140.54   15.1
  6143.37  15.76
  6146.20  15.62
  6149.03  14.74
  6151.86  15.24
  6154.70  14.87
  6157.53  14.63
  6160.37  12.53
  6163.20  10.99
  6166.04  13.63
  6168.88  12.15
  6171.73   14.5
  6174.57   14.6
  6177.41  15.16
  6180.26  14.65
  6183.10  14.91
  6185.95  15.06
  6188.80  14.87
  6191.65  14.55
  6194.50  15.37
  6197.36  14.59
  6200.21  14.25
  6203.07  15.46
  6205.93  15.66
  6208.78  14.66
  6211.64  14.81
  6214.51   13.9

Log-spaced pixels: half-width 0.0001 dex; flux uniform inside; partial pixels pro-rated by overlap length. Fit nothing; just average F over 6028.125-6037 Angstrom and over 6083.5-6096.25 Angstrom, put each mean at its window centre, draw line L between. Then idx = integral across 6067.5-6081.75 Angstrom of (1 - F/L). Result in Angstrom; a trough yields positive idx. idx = -0.5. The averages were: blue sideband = 15.6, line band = 15.9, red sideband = 15.3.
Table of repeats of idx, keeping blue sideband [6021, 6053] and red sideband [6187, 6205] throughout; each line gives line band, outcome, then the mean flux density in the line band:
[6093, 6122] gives 0.8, 14.8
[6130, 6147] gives 0.1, 15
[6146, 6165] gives 1.3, 14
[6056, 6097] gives -0.1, 15.4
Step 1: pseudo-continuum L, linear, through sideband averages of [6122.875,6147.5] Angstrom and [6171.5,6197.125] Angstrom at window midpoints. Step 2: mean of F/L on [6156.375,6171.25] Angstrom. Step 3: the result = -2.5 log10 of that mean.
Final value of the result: 0.16 mag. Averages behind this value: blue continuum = 14.9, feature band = 12.9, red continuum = 14.9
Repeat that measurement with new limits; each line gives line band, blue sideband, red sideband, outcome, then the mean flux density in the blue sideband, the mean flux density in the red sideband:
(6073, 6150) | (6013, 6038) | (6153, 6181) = -0.05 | 15.2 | 13.8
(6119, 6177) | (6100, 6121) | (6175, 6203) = 0.04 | 14.7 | 14.8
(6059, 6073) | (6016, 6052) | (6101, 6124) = -0.01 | 15.4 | 14.6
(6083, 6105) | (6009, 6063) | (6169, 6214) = 0.01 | 15.3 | 14.8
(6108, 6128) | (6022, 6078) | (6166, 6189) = 0.02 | 15.5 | 14.4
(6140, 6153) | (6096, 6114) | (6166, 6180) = -0.07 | 14.8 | 14.1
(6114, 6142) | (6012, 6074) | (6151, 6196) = 0.00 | 15.3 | 14.2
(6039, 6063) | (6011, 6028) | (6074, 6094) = -0.02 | 14.9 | 15.5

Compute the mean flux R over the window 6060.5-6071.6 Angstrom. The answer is 14.9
